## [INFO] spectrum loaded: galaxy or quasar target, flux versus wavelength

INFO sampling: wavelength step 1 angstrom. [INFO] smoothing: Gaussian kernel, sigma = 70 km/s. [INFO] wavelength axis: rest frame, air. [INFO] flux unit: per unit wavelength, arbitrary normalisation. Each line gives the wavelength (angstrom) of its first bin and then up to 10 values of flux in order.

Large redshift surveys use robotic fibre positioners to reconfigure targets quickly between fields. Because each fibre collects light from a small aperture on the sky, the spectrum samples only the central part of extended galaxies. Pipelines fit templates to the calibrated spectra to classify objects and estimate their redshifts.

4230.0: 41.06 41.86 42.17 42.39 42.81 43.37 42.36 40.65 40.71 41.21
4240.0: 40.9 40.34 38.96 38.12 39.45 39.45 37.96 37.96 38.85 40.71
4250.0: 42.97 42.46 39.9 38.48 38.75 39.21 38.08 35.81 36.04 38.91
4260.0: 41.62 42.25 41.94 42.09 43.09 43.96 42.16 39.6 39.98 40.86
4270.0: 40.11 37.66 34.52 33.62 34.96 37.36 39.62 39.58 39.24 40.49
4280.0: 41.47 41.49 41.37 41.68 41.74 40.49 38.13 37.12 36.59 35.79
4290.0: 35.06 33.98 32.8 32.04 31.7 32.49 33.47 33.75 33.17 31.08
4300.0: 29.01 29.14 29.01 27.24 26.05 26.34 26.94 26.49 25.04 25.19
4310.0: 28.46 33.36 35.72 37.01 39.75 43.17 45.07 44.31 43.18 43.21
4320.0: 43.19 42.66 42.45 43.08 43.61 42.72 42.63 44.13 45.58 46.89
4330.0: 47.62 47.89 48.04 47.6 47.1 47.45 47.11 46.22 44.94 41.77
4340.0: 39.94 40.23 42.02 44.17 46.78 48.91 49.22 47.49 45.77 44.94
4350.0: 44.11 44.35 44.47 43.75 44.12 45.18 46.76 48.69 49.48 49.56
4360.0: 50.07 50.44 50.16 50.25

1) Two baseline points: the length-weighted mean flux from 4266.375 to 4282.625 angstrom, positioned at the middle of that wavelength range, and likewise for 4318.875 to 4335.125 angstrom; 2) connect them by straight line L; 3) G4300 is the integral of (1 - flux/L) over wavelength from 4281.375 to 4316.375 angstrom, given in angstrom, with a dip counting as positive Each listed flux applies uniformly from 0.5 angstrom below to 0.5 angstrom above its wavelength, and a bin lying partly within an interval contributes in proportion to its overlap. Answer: 6.8 angstrom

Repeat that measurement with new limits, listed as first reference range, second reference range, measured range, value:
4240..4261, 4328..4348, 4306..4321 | 2.6 angstrom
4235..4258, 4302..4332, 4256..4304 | 2.5 angstrom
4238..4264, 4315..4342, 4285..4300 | 2.9 angstrom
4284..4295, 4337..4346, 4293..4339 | 2.2 angstrom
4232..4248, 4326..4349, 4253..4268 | 0.5 angstrom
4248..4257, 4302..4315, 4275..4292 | -2.1 angstrom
